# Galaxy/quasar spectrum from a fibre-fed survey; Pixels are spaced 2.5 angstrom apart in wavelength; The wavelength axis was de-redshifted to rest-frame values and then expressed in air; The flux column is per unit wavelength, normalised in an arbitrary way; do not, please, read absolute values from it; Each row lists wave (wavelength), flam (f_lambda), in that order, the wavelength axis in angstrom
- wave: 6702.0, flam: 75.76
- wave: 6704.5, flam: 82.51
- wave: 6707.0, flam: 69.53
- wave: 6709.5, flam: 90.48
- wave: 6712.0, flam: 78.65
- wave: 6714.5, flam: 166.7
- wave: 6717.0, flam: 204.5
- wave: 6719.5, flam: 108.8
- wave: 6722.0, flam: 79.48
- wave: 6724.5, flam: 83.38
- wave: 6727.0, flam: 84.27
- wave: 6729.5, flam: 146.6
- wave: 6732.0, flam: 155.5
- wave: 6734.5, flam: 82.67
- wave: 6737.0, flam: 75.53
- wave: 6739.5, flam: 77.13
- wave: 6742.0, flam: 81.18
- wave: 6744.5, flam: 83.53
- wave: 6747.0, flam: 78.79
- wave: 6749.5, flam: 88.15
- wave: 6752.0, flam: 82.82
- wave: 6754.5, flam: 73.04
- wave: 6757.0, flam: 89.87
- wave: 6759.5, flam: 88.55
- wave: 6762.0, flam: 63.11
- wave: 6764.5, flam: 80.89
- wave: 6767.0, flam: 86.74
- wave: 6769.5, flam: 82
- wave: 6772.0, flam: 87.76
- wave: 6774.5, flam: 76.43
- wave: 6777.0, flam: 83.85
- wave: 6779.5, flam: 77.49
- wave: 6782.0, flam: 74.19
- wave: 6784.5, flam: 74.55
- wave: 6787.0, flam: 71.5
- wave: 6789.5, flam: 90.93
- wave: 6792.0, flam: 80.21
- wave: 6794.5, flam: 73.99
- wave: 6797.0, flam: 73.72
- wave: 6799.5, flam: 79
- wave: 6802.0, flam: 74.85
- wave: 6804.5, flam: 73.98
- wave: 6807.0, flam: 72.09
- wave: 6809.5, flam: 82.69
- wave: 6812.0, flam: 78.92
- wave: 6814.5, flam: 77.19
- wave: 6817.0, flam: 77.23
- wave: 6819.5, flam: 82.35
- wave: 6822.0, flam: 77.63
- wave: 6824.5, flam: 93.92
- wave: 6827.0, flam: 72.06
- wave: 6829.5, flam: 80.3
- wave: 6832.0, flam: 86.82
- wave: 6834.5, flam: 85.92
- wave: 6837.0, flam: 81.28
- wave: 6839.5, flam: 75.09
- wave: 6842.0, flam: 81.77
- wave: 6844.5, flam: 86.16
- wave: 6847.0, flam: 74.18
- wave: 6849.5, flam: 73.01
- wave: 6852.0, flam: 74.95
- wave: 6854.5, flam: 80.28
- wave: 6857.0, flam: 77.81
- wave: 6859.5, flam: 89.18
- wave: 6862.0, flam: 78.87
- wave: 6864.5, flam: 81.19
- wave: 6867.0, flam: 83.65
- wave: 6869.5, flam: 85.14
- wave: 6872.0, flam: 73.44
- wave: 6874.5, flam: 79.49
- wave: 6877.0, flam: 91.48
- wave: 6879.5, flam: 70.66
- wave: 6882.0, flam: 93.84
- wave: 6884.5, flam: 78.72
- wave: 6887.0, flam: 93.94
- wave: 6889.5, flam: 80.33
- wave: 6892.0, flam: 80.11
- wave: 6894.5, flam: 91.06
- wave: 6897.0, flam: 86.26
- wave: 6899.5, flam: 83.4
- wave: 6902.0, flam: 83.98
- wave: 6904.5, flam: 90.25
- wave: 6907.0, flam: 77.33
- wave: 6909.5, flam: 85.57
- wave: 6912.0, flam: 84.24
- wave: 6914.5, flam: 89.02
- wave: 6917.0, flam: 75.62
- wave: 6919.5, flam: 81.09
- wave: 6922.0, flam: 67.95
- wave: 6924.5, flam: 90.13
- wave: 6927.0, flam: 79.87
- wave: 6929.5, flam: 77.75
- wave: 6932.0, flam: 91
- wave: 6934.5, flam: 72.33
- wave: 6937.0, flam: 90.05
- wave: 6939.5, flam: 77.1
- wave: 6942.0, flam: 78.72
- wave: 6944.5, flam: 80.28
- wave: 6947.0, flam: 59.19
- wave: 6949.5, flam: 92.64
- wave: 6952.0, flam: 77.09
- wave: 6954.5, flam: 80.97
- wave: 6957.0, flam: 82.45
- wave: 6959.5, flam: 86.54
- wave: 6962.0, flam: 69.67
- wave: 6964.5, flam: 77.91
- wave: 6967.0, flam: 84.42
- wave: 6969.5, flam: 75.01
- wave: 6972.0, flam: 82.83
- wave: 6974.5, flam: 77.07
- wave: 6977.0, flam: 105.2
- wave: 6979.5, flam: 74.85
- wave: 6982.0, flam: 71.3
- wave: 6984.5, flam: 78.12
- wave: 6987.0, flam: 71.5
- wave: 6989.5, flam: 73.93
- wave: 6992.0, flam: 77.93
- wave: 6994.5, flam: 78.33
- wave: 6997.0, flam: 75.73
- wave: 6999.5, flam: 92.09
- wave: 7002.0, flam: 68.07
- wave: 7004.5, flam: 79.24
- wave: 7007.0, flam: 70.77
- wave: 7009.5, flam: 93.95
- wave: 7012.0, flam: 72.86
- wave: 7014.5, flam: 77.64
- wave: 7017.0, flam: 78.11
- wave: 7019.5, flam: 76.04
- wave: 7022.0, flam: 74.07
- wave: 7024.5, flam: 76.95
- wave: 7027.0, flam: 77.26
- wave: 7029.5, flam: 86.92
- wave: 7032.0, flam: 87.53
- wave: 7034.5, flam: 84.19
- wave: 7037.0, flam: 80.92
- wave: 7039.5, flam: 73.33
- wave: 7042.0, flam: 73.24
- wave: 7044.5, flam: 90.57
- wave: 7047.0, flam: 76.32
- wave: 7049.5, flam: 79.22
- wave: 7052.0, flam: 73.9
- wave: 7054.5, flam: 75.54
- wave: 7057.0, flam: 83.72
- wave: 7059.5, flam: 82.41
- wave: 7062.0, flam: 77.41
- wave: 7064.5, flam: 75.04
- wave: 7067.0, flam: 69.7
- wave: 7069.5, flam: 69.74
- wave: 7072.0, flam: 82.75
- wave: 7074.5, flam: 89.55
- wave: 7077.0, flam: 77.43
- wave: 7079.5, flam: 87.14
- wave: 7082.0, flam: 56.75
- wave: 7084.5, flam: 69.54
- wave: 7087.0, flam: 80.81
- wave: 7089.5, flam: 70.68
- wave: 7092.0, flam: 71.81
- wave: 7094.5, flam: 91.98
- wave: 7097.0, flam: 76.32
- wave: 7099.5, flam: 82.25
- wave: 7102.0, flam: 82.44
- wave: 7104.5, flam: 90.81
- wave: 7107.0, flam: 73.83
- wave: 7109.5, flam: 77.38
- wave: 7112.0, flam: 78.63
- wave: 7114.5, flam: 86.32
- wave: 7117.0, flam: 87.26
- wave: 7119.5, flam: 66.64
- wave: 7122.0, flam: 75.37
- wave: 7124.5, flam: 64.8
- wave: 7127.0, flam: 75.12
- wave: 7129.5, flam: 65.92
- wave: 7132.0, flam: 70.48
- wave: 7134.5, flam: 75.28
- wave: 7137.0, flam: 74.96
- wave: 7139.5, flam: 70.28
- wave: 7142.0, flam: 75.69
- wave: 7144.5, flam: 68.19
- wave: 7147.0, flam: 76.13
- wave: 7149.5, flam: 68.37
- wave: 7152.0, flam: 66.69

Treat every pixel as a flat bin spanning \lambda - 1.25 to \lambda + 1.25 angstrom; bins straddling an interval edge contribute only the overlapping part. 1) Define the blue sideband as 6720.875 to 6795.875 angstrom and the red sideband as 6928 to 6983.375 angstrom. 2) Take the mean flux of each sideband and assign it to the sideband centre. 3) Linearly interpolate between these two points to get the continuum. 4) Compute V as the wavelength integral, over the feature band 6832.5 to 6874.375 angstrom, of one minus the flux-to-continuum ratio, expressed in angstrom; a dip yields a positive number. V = 1.3 angstrom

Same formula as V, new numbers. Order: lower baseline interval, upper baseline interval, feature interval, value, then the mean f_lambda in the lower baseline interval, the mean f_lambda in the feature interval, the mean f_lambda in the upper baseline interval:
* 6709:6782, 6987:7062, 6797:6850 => 6.20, 94.1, 79.3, 78.8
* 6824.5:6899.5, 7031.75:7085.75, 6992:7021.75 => 0.23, 81.9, 78.3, 77.8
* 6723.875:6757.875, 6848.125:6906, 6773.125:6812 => 4.80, 91.8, 77.4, 82.6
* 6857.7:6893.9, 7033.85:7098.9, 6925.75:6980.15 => 0.10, 82.9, 80.7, 77.7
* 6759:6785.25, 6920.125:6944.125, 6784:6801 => 0.38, 79.4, 77.8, 80.5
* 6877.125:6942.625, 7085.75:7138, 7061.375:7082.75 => 0.45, 82.9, 76.6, 77.1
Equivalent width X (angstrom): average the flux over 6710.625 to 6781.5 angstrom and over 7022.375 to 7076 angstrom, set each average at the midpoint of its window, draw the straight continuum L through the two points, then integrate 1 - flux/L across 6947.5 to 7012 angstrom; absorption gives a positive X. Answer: 2.5 angstrom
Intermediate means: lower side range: 94.3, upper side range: 79.2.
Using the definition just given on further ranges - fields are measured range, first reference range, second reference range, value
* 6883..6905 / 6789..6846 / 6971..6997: -1.64 angstrom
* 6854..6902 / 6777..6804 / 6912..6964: -2.58 angstrom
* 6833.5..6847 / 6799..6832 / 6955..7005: -0.39 angstrom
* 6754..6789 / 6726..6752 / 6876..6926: 4.89 angstrom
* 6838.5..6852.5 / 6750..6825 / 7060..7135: 0.20 angstrom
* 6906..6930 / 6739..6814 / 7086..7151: -0.92 angstrom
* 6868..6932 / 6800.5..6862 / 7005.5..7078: -2.95 angstrom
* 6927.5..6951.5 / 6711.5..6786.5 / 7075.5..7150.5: 1.20 angstrom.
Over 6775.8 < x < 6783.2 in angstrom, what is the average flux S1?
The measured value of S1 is 78.5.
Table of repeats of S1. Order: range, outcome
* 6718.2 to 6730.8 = 101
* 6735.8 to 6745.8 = 79.4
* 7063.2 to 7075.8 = 77.4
